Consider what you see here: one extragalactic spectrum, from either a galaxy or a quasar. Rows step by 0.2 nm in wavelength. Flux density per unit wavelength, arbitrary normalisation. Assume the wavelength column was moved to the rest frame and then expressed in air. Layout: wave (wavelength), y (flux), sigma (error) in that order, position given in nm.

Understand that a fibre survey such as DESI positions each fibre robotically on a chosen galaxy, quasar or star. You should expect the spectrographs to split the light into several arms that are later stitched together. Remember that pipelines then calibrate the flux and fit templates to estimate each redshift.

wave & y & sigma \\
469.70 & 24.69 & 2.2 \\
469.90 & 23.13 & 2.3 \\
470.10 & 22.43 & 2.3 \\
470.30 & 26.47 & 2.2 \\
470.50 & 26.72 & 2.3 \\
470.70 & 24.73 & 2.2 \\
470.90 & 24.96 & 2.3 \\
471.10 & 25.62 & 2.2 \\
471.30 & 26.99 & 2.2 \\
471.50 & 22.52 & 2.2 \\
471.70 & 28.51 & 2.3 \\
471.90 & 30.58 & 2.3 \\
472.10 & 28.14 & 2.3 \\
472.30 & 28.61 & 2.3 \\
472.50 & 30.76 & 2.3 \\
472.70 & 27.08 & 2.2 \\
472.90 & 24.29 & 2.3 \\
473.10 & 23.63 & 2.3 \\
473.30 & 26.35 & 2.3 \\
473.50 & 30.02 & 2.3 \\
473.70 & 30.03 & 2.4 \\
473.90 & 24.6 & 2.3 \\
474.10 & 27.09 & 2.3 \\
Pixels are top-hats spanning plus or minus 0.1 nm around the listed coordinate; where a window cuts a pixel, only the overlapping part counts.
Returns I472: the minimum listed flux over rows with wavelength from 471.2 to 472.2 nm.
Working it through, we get 22.52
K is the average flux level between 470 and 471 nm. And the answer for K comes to 25.1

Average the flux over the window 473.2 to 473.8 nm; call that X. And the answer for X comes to 28.8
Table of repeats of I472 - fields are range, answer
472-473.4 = 23.63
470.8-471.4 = 24.96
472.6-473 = 24.29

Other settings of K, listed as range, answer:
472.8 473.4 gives 24.8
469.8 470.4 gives 24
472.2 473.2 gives 26.9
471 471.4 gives 26.3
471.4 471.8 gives 25.5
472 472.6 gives 29.2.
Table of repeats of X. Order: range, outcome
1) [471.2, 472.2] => 27.3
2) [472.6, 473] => 25.7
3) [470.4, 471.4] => 25.8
